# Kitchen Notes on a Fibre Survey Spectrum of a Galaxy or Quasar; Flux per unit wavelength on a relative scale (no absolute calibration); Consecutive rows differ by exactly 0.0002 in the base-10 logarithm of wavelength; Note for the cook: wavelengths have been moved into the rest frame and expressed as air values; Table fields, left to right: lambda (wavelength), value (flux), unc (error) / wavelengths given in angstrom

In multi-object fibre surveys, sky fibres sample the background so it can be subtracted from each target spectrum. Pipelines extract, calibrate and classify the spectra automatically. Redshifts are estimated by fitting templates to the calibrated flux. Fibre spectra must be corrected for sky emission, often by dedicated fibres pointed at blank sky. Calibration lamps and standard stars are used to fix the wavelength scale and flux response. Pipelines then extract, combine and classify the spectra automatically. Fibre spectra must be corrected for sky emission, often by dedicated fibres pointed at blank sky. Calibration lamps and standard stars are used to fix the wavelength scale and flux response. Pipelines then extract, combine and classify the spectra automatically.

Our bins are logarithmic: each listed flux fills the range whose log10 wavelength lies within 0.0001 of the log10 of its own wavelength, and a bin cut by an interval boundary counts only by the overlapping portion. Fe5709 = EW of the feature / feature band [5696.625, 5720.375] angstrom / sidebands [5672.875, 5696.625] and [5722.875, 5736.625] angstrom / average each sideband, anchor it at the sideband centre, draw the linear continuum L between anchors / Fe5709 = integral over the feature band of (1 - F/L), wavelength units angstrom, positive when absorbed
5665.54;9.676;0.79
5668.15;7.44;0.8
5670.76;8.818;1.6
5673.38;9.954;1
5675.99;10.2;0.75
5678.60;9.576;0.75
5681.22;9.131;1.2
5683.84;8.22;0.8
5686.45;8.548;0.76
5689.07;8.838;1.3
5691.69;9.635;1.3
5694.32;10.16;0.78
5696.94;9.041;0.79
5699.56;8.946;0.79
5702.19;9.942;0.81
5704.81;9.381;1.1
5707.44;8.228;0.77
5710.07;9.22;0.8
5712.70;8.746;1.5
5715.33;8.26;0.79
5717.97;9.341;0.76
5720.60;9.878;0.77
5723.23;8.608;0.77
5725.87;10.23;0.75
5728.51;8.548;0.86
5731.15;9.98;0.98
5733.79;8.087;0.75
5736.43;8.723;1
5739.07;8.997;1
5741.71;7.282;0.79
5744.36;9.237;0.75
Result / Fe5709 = 0.4 angstrom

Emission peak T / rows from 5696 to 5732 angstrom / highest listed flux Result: 10.23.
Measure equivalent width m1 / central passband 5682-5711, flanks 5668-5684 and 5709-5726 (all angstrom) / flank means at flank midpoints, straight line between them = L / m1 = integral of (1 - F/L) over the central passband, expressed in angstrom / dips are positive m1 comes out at 0.2 angstrom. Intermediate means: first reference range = 9.22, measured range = 9.11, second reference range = 9.11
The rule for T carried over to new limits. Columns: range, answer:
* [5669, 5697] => 10.2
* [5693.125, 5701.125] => 10.16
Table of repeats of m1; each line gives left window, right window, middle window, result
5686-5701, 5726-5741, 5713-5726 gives -0.16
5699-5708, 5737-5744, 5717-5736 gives -1.16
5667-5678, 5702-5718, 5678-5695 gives -0.06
